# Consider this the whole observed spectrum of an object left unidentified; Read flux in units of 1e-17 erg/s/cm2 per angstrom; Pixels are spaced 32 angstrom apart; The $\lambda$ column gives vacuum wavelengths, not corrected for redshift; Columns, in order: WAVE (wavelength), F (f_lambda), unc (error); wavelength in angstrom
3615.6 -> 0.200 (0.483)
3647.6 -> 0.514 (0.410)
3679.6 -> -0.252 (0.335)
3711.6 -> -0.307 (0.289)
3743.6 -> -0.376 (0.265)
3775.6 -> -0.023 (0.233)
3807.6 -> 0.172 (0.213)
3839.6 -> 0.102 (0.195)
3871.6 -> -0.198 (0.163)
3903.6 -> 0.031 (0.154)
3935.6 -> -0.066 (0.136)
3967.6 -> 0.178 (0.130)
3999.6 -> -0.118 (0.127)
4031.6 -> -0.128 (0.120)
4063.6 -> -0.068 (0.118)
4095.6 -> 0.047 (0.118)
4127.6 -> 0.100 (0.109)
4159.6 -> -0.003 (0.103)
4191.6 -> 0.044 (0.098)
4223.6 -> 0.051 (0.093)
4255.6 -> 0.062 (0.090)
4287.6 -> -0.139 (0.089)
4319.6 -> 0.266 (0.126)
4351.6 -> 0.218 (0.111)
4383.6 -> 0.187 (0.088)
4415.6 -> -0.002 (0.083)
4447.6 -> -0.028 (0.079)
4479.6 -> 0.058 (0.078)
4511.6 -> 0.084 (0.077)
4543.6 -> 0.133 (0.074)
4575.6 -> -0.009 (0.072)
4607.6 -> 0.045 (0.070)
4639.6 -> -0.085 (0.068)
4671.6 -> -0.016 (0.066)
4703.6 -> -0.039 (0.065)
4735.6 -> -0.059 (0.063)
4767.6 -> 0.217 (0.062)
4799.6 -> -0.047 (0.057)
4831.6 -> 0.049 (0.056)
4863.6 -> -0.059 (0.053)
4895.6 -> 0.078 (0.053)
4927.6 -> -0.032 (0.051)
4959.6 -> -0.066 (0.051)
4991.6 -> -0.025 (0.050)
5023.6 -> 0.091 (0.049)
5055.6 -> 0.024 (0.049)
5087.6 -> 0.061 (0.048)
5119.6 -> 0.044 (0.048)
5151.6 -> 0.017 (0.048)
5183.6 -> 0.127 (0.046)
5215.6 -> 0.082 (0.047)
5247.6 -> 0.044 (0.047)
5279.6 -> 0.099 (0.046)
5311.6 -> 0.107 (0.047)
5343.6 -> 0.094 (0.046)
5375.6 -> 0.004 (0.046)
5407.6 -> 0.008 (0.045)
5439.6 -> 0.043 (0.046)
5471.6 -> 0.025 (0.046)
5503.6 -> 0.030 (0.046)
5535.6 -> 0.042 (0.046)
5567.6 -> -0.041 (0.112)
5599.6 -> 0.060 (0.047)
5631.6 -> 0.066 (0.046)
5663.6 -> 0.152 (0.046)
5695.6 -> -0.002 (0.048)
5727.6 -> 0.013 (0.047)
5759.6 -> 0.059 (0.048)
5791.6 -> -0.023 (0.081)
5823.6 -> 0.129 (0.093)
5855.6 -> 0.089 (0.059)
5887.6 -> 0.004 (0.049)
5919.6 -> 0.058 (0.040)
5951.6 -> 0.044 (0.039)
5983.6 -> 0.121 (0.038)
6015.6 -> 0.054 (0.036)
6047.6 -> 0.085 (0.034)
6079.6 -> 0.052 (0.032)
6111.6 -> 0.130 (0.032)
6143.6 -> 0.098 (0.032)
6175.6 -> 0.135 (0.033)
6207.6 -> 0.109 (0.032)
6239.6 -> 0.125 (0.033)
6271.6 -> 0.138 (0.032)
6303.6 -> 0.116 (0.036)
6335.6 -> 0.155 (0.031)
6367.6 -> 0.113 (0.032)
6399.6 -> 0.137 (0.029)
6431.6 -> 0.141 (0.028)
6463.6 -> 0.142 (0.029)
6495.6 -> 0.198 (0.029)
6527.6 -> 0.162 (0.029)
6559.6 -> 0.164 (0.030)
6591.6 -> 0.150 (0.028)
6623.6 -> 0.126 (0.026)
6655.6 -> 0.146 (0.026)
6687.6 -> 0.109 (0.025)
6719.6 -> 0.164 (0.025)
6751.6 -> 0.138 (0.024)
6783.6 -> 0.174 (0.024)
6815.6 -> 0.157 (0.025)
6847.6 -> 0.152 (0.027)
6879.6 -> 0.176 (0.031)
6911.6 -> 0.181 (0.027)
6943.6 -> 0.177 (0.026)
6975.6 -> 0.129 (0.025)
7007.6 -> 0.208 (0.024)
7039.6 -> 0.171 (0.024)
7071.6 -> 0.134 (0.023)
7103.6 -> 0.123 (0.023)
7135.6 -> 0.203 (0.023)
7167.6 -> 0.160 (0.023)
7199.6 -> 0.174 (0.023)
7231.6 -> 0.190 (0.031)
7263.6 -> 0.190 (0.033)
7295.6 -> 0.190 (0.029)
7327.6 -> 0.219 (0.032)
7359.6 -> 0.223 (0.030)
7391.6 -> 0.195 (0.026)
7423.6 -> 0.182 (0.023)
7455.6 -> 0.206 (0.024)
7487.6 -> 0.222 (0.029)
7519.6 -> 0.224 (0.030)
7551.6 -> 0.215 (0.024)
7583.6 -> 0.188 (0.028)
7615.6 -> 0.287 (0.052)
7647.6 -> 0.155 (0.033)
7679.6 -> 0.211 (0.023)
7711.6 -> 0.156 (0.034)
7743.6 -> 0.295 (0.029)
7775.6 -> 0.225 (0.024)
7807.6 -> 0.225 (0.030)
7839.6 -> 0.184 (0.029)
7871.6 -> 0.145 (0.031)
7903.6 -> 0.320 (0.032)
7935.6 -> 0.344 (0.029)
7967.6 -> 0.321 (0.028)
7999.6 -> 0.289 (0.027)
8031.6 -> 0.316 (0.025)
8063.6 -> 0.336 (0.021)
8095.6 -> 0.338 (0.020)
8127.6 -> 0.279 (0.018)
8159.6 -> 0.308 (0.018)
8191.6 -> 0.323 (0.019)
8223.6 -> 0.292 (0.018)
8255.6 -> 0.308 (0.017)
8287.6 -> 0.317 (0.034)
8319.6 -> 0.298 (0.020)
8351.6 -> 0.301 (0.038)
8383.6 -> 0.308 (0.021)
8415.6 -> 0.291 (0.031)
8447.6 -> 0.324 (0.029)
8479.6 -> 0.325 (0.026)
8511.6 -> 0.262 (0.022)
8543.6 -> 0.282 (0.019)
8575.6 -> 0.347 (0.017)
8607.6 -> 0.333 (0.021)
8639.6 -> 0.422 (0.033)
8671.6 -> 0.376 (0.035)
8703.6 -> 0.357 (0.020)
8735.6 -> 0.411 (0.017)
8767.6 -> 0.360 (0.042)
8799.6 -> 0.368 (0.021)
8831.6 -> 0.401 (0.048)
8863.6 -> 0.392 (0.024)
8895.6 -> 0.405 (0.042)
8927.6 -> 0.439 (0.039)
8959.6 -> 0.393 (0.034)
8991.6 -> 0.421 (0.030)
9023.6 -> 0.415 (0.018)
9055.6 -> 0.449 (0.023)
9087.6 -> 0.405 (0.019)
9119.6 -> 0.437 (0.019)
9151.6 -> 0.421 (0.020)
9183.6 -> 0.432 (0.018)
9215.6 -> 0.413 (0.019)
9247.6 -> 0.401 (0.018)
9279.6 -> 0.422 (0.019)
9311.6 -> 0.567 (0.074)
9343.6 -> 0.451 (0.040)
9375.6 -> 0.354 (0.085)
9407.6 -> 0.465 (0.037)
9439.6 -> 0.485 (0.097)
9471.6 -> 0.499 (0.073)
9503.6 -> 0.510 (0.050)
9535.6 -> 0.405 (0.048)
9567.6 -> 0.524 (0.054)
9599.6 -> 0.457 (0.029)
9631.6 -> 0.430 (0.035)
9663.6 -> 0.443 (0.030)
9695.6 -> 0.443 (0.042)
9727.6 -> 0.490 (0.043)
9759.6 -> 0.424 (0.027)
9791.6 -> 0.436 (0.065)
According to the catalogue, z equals 0.98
